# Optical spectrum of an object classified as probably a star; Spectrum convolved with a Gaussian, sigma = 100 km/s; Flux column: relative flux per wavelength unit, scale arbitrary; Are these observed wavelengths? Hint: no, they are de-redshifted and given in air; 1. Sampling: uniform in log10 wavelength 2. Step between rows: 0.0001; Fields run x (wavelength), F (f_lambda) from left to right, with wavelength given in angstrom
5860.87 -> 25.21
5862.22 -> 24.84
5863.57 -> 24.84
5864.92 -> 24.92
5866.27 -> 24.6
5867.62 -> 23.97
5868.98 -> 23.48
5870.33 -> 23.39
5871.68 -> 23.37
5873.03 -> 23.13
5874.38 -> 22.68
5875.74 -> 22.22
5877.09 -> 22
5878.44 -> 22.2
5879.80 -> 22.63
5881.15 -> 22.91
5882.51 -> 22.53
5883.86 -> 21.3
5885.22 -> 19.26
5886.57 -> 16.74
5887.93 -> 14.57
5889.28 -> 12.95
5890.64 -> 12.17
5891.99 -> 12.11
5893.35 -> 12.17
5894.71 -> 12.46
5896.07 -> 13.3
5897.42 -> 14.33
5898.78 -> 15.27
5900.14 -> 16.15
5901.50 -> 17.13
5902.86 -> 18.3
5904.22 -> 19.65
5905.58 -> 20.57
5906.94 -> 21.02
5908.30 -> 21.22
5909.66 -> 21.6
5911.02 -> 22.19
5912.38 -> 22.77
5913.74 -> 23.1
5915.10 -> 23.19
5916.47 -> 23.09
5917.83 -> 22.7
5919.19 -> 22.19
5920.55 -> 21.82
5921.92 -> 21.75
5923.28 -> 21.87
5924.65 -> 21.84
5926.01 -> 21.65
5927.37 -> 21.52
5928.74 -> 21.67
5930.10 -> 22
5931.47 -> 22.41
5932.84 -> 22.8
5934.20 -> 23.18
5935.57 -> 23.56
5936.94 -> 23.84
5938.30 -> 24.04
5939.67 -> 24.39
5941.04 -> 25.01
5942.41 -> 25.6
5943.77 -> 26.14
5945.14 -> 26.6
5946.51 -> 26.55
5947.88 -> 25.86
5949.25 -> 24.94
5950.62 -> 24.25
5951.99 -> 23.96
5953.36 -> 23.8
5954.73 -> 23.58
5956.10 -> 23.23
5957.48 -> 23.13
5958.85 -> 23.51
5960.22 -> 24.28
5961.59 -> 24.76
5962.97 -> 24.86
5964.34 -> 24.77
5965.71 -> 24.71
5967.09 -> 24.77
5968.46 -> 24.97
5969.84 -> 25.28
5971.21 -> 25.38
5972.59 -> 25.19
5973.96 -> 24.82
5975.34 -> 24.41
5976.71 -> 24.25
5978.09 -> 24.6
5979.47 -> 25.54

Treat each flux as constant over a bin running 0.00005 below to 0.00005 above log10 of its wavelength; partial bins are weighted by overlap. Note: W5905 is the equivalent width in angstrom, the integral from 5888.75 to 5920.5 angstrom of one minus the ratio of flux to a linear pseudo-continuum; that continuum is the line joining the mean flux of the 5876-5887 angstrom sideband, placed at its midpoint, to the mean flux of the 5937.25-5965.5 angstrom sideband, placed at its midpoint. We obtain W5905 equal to 5.9 angstrom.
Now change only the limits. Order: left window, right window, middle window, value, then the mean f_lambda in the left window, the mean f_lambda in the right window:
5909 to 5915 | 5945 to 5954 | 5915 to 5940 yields 1.1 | 22.5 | 25.1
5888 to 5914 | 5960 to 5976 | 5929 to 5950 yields -2.7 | 17.1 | 24.9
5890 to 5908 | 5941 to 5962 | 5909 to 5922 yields -2.7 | 15.9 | 24.7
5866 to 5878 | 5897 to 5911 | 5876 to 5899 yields 4.4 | 23.1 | 18.8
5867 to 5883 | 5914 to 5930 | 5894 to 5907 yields 3.4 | 22.9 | 22.1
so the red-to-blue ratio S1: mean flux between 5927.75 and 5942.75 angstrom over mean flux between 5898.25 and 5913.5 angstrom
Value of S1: 1.2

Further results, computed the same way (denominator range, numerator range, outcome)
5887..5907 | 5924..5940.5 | 1.49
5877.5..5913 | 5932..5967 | 1.36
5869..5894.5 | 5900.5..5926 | 1.11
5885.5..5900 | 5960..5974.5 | 1.80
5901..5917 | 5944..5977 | 1.17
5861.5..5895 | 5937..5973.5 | 1.21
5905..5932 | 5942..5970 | 1.12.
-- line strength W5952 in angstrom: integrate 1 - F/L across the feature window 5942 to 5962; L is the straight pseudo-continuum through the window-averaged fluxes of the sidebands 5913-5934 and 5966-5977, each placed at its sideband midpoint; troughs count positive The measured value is -0.7 angstrom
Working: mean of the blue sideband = 22.3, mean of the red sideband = 24.9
